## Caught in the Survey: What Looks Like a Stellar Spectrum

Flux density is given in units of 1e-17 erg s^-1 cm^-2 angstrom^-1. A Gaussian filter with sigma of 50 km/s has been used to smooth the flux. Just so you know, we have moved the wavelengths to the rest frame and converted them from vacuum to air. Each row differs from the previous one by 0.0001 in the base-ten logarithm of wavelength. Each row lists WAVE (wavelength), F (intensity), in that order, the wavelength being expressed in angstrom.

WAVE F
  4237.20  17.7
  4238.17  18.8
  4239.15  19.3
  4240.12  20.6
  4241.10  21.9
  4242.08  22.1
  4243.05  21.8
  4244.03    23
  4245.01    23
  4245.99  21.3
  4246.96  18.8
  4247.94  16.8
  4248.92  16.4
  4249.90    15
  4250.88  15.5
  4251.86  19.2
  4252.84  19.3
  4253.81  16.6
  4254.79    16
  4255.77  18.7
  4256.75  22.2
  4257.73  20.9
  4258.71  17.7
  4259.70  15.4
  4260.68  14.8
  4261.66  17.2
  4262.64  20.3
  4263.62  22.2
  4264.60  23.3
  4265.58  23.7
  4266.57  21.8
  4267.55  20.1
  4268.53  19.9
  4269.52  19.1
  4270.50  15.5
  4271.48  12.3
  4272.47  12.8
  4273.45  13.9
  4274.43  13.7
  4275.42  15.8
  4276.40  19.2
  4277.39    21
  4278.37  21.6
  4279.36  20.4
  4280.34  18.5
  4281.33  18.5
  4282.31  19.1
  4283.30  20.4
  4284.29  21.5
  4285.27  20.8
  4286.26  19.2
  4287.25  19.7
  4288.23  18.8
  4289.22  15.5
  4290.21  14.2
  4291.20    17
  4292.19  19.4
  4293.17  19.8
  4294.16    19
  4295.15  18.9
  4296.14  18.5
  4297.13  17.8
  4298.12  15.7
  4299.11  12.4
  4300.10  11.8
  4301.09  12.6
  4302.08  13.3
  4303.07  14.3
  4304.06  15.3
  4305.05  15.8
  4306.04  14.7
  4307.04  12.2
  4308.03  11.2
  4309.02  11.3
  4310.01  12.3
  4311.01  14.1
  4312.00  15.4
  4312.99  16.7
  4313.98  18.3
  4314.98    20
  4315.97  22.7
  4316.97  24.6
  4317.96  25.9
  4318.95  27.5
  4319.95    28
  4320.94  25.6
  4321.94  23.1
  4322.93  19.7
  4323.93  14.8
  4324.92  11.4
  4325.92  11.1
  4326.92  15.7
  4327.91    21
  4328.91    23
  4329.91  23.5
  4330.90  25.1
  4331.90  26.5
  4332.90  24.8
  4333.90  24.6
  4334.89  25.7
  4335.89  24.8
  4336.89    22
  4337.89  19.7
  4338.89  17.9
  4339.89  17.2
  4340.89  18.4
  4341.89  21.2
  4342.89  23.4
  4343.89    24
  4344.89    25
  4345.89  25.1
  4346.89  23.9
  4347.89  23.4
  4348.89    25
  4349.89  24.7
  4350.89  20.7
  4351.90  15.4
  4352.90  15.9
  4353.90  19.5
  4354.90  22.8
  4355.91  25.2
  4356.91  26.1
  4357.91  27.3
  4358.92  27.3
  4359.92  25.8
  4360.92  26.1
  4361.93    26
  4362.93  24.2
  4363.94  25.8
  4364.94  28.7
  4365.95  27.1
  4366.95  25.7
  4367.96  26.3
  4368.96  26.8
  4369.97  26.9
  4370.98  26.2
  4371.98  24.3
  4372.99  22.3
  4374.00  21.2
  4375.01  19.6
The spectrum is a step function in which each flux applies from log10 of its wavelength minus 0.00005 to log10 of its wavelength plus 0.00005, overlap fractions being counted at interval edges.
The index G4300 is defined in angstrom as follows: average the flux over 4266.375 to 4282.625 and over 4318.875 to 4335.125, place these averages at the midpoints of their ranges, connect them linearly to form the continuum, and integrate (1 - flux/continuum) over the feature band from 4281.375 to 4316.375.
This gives 5.2 angstrom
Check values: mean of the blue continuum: 17.8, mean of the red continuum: 21.6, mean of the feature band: 16.6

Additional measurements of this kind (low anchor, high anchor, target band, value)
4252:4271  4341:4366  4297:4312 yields 5.44 angstrom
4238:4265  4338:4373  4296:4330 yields 7.05 angstrom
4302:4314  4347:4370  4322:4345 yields -1.84 angstrom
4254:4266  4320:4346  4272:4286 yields 1.02 angstrom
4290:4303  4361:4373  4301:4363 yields 1.54 angstrom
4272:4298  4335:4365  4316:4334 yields -0.66 angstrom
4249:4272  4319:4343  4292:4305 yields 2.60 angstrom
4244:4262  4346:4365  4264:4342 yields 8.45 angstrom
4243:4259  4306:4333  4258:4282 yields 0.87 angstrom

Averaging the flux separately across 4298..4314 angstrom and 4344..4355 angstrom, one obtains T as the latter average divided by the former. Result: 1.59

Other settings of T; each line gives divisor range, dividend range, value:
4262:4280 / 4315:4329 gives 1.12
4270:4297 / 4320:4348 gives 1.20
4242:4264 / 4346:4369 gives 1.29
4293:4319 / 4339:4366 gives 1.42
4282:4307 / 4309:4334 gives 1.20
